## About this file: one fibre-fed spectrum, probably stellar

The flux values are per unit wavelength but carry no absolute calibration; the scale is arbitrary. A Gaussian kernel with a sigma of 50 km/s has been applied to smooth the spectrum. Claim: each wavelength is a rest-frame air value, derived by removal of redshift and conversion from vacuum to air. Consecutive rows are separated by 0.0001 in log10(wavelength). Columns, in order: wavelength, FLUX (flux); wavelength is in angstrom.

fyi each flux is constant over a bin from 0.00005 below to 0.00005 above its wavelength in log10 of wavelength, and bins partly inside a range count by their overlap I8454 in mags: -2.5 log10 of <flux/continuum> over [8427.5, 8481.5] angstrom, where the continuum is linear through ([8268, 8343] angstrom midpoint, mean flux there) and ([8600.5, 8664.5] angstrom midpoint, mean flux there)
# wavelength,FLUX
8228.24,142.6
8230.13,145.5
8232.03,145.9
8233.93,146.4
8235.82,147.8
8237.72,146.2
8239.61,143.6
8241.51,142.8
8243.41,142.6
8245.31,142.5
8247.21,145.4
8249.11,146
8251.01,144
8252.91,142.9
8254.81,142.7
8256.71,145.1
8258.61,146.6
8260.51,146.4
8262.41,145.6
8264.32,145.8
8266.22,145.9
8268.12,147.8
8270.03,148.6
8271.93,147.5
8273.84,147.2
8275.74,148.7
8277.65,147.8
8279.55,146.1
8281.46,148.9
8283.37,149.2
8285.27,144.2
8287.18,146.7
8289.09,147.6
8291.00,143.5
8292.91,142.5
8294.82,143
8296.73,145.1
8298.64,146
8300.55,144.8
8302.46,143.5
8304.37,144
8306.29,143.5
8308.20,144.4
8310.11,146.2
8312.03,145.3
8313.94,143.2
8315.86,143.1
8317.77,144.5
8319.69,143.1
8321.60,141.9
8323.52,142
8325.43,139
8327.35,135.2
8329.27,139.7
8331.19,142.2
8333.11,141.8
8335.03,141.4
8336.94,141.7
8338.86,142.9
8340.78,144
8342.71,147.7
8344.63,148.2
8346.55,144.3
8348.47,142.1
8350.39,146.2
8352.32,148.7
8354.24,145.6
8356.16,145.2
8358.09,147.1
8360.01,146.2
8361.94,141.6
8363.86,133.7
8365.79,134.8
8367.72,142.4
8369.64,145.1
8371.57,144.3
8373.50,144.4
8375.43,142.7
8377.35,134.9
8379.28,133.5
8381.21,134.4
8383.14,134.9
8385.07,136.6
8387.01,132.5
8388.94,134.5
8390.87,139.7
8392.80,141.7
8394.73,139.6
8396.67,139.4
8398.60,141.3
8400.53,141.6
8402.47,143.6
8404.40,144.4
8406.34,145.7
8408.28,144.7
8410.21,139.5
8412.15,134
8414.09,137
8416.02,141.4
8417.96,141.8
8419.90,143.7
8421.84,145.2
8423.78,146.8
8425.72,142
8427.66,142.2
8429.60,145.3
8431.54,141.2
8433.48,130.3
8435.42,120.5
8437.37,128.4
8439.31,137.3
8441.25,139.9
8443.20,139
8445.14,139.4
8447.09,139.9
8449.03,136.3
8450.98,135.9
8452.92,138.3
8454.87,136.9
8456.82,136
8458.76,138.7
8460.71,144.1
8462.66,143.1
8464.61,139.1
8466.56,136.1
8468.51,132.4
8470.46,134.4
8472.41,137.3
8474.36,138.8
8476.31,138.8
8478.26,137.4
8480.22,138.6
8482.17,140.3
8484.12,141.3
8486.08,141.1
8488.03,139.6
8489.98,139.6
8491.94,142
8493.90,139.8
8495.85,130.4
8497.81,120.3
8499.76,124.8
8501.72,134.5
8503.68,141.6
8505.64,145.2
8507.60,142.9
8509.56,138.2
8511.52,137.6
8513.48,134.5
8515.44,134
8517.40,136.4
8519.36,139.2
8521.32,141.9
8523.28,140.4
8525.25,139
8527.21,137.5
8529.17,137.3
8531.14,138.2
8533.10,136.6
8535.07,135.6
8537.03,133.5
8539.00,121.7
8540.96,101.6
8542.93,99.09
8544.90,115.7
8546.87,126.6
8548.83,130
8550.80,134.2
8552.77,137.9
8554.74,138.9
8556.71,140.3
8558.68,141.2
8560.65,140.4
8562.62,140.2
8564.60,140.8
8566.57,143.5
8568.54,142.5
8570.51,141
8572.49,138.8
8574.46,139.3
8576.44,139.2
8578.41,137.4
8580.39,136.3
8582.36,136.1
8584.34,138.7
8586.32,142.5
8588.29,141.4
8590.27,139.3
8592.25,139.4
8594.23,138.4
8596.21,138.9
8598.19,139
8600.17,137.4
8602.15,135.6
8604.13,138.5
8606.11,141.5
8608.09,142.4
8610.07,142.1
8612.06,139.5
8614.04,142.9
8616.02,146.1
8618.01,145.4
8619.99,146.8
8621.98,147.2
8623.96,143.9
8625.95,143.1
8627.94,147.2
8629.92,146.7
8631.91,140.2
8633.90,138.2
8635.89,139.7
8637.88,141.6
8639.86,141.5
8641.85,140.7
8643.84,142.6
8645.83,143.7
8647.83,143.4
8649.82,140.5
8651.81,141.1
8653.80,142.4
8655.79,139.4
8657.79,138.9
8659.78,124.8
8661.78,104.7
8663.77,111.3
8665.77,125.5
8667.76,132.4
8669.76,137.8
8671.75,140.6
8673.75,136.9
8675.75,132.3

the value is 0.04 mag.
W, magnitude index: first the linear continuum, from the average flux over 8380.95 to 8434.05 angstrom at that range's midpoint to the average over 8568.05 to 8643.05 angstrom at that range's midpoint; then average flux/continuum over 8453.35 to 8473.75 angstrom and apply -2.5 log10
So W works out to 0.021 mag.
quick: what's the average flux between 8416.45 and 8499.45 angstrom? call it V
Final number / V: 138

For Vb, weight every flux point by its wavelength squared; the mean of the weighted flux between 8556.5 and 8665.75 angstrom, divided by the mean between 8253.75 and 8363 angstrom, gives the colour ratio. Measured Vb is 1.03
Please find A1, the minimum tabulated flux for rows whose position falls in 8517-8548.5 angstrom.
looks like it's 99.09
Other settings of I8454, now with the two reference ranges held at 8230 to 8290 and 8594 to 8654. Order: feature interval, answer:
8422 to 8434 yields 0.02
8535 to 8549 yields 0.20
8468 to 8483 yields 0.05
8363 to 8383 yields 0.04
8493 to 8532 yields 0.05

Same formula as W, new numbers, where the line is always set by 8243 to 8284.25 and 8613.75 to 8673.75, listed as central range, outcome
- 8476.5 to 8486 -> 0.018 mag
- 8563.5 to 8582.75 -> 0.003 mag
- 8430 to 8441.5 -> 0.075 mag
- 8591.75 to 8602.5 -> 0.010 mag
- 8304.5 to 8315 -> 0.006 mag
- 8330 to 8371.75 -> 0.007 mag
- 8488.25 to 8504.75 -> 0.056 mag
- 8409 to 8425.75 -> 0.013 mag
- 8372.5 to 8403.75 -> 0.039 mag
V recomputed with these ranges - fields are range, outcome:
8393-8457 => 139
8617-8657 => 143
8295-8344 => 143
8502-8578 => 135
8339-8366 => 144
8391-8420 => 141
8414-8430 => 143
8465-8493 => 138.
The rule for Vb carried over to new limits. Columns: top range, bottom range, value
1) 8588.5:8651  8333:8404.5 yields 1.06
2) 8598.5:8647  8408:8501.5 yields 1.07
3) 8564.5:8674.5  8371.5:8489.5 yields 1.05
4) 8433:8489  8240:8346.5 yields 0.99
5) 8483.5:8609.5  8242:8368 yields 1.00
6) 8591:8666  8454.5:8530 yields 1.04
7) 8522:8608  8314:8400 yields 1.01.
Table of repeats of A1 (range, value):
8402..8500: 120.3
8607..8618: 139.5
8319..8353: 135.2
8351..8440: 120.5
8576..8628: 135.6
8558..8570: 140.2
